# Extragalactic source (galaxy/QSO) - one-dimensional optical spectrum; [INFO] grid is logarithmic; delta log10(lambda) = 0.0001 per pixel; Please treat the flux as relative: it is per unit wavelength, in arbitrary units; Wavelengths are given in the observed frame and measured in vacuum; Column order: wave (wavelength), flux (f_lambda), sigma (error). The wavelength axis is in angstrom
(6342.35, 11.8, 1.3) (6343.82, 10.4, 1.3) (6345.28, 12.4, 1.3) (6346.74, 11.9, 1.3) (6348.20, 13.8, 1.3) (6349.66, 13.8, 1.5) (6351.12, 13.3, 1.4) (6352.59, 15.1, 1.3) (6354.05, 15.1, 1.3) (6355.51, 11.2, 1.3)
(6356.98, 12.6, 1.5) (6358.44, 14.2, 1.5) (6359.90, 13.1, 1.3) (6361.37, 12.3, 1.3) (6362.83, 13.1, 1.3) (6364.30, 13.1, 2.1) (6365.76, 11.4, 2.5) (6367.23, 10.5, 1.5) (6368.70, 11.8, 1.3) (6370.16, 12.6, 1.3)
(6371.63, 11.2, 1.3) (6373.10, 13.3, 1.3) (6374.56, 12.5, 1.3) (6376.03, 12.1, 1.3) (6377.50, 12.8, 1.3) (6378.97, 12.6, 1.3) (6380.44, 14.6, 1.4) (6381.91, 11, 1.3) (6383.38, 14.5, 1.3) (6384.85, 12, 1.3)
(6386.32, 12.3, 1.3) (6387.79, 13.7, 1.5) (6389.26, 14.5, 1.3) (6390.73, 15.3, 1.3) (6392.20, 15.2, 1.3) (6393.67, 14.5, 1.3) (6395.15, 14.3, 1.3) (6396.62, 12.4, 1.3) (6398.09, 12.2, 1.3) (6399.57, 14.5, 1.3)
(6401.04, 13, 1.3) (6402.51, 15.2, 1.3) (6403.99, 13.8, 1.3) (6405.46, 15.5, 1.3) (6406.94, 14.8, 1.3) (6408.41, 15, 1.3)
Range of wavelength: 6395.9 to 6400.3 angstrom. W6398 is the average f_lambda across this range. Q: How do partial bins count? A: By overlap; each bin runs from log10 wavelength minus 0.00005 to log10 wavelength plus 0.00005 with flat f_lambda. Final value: 13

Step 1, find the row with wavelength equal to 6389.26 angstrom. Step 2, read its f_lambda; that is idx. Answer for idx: 14.5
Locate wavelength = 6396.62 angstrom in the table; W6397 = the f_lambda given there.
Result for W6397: 12.4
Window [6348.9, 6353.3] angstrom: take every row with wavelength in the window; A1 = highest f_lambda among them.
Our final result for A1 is 15.1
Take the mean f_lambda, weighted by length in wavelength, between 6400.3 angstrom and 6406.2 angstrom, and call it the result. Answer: 14.4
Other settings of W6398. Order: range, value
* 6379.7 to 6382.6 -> 12.8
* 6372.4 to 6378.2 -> 12.7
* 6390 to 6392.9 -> 15.3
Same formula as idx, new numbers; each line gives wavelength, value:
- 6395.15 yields 14.3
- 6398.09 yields 12.2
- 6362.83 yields 13.1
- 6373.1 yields 13.3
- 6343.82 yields 10.4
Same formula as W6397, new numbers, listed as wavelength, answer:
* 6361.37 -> 12.3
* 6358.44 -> 14.2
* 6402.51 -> 15.2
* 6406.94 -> 14.8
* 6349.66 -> 13.8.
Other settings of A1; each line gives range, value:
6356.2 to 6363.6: 14.2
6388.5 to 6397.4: 15.3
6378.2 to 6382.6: 14.6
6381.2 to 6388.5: 14.5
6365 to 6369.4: 11.8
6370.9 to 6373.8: 13.3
